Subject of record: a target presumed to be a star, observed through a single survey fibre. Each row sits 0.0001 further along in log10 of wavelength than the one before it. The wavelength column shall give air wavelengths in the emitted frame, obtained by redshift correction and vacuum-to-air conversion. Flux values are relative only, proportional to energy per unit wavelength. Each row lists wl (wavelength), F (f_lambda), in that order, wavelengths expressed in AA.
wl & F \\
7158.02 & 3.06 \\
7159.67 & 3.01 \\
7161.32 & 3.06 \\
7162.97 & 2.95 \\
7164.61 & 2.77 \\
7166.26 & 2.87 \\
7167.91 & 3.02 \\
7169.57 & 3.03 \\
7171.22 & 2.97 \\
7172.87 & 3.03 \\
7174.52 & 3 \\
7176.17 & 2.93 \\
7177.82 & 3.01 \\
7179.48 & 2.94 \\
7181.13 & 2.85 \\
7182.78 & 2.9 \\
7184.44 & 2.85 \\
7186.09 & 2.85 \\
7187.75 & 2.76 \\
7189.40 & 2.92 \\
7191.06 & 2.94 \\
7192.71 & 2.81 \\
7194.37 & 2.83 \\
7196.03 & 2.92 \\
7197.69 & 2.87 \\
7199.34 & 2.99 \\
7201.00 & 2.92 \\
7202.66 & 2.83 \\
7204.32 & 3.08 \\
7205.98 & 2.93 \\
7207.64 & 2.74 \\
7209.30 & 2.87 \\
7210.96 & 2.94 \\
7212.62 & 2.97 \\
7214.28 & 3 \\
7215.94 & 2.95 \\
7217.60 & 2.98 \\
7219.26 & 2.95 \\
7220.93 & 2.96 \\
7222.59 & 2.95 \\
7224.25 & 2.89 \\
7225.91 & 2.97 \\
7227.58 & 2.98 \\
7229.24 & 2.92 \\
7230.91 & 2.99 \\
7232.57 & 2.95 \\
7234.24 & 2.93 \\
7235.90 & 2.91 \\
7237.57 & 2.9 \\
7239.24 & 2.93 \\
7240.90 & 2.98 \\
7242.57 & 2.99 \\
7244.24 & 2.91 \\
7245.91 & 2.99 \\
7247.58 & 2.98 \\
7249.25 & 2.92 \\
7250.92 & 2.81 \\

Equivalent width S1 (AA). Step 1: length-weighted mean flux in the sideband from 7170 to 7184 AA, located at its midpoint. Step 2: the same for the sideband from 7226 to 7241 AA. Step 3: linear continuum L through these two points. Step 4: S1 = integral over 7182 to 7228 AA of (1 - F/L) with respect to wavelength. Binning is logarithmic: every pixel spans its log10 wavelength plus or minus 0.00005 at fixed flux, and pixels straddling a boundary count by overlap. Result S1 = 0.6 AA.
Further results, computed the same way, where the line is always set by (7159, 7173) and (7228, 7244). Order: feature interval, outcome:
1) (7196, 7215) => 0.20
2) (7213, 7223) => -0.06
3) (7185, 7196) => 0.37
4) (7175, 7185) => 0.14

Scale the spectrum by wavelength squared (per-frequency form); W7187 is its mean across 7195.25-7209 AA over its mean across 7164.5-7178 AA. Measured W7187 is 0.99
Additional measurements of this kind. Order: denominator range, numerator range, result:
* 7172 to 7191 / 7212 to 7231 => 1.03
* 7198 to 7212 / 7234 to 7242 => 1.02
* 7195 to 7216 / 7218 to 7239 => 1.01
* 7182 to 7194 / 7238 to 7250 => 1.05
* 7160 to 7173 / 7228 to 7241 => 1.01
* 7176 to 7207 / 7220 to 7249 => 1.03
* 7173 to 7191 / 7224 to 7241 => 1.03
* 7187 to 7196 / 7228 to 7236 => 1.04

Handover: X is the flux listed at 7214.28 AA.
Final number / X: 3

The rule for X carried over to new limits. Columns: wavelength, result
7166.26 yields 2.87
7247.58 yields 2.98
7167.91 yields 3.02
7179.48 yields 2.94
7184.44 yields 2.85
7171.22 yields 2.97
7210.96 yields 2.94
